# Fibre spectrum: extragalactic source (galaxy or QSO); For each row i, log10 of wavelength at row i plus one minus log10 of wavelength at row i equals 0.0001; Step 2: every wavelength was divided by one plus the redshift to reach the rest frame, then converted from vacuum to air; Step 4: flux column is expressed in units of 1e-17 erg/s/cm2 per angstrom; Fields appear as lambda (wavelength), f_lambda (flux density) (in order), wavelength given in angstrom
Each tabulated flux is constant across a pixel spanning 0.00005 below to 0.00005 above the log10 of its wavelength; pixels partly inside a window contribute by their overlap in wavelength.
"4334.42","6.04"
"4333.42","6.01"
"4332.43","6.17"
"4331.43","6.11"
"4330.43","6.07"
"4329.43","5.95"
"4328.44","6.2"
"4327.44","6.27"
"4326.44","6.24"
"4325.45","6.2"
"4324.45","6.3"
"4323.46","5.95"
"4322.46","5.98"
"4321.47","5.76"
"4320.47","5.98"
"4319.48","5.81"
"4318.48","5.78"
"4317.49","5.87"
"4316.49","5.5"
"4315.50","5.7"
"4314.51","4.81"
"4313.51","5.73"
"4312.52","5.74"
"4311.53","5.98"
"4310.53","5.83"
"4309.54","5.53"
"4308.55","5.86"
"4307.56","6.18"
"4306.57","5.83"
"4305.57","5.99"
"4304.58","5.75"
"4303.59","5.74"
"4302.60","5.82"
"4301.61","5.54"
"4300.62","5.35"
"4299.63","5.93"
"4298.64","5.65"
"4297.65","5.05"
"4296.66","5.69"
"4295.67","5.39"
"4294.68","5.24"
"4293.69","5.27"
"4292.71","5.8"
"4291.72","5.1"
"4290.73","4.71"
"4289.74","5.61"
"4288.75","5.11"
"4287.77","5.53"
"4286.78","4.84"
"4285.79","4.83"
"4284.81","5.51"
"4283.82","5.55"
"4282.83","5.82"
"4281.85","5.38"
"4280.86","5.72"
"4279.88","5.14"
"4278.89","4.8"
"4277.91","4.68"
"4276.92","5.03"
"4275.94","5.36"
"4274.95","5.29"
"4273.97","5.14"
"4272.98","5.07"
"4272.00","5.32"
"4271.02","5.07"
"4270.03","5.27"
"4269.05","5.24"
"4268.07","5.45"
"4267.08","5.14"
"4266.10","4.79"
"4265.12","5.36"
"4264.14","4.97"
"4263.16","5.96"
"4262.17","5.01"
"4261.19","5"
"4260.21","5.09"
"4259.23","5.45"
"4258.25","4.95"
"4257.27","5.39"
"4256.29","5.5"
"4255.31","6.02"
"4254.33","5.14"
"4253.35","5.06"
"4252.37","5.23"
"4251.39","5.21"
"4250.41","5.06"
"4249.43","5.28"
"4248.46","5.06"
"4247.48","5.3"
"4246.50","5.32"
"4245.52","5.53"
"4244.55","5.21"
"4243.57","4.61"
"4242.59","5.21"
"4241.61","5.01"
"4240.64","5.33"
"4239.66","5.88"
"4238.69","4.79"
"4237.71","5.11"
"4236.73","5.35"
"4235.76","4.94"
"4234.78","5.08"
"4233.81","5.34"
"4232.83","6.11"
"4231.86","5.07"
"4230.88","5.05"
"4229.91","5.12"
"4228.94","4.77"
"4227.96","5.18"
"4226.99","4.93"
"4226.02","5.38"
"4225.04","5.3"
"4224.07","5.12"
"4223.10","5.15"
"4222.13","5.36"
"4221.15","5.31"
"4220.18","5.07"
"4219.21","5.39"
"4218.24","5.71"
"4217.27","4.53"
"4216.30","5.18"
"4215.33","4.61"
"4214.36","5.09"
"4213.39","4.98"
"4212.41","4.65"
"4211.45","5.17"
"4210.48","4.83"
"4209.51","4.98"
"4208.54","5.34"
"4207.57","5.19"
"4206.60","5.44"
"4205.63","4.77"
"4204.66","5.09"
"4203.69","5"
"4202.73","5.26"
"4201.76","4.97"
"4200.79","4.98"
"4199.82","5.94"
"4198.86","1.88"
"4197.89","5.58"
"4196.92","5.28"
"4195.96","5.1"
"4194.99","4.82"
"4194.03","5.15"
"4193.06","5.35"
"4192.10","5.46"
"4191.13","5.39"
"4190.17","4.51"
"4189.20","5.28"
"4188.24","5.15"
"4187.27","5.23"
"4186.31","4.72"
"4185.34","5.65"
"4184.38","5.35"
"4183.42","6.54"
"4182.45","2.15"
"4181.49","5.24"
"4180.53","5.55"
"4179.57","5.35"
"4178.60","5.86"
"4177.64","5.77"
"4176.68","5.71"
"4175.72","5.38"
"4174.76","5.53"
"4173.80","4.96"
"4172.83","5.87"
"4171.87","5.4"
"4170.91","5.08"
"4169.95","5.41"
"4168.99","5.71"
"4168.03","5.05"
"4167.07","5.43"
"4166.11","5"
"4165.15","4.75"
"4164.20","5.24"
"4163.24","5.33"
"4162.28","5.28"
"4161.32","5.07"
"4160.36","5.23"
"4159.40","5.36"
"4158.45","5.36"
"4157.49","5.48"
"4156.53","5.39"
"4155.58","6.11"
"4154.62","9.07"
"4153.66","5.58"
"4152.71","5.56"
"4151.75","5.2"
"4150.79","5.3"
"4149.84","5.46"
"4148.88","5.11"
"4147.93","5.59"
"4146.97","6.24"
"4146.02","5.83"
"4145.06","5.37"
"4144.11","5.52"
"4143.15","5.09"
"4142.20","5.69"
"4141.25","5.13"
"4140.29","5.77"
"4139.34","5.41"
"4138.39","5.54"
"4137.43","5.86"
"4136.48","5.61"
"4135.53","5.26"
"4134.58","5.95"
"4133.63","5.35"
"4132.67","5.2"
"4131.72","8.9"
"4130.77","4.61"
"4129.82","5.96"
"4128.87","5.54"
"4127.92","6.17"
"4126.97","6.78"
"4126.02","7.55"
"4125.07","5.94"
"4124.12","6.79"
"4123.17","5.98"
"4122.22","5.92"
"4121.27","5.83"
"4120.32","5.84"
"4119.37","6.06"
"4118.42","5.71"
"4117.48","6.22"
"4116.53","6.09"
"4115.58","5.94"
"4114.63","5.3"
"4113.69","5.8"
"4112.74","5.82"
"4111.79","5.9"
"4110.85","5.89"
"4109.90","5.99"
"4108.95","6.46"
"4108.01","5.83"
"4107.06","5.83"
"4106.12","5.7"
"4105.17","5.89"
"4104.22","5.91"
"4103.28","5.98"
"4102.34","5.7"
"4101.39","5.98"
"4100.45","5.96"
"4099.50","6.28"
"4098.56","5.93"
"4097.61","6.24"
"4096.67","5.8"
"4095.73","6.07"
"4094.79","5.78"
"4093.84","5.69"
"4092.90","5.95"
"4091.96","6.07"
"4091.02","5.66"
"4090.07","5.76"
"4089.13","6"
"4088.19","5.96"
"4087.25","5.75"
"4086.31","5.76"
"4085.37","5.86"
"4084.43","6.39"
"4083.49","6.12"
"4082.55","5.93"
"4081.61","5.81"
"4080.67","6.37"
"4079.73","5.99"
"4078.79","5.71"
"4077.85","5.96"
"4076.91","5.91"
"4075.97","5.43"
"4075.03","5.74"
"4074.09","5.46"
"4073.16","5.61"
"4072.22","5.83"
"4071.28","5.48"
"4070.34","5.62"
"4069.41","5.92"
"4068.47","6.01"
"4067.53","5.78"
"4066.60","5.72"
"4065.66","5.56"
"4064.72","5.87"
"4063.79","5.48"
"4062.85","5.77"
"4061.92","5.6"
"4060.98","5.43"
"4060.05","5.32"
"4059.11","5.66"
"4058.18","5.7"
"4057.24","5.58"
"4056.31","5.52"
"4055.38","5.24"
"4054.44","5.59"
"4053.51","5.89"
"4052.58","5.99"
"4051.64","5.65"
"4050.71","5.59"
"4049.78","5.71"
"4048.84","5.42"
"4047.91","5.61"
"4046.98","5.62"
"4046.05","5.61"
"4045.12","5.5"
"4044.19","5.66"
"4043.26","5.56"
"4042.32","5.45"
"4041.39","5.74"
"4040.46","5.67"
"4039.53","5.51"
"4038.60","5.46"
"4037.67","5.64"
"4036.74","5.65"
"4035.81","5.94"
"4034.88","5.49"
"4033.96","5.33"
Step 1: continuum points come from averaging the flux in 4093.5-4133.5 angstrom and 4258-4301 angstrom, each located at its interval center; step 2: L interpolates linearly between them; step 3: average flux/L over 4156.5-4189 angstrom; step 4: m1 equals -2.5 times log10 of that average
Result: 0.09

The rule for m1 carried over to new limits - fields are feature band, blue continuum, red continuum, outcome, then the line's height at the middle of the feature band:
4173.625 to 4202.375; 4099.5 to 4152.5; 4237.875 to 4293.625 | 0.09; 5.57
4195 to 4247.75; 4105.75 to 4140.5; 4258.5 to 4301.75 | 0.09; 5.53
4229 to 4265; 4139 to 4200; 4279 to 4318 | 0.04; 5.45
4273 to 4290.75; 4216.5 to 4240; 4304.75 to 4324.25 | 0.07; 5.57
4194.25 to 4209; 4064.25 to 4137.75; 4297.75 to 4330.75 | 0.18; 5.88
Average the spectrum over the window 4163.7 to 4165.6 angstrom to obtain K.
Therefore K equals 5.02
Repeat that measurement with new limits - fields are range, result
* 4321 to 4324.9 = 6.01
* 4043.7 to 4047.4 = 5.61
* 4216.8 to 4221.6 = 5.21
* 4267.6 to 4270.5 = 5.33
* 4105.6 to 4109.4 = 5.96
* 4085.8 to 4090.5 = 5.85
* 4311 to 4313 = 5.85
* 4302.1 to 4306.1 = 5.82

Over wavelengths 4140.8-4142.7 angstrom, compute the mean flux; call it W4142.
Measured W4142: 5.43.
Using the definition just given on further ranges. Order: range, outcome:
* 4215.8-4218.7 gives 5.14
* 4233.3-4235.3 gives 5.2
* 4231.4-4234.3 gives 5.52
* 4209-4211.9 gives 4.99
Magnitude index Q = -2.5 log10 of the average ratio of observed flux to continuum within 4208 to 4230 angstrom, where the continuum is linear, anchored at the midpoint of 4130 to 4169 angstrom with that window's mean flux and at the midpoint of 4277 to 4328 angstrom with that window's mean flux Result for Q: 0.10 mag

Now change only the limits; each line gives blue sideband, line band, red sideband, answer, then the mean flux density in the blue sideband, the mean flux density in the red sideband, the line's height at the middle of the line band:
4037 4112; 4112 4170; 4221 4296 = -0.030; 5.77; 5.23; 5.58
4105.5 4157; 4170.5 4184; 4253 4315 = 0.082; 5.88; 5.38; 5.73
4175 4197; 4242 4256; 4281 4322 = 0.036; 5.22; 5.57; 5.41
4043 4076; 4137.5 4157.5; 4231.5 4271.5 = -0.047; 5.64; 5.24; 5.45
